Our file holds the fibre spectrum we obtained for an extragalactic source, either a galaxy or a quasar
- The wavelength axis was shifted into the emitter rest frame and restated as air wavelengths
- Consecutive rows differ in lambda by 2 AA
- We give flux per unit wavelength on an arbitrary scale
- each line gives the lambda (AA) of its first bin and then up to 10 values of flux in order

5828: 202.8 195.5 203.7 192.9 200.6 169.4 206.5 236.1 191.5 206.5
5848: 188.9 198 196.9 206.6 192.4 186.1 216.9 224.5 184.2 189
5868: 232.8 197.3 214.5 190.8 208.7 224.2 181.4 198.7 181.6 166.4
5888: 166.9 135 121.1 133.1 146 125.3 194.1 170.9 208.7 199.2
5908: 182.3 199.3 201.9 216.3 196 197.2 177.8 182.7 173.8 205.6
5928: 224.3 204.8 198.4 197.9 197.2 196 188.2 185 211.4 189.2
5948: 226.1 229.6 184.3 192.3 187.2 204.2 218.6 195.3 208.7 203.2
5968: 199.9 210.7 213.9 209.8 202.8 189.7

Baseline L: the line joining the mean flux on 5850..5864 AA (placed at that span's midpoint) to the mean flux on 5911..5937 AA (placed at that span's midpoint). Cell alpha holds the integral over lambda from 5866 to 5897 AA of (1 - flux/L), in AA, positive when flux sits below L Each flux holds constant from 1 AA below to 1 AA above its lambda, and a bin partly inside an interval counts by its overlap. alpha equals 3.2 AA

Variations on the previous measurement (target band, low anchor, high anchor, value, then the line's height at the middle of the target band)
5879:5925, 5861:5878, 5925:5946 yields 6.10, 203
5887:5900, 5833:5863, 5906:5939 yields 3.69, 199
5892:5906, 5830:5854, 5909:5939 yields 2.52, 198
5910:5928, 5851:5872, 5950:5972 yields 0.61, 203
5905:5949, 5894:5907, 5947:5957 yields -2.38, 188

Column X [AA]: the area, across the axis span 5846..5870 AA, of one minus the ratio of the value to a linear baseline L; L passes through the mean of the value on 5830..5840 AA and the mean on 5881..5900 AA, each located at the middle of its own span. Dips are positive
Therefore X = -3.3 AA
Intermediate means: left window 194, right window 155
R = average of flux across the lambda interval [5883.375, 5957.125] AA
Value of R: 186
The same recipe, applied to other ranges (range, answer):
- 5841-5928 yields 190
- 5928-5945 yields 199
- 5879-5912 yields 170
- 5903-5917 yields 201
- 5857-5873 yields 206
